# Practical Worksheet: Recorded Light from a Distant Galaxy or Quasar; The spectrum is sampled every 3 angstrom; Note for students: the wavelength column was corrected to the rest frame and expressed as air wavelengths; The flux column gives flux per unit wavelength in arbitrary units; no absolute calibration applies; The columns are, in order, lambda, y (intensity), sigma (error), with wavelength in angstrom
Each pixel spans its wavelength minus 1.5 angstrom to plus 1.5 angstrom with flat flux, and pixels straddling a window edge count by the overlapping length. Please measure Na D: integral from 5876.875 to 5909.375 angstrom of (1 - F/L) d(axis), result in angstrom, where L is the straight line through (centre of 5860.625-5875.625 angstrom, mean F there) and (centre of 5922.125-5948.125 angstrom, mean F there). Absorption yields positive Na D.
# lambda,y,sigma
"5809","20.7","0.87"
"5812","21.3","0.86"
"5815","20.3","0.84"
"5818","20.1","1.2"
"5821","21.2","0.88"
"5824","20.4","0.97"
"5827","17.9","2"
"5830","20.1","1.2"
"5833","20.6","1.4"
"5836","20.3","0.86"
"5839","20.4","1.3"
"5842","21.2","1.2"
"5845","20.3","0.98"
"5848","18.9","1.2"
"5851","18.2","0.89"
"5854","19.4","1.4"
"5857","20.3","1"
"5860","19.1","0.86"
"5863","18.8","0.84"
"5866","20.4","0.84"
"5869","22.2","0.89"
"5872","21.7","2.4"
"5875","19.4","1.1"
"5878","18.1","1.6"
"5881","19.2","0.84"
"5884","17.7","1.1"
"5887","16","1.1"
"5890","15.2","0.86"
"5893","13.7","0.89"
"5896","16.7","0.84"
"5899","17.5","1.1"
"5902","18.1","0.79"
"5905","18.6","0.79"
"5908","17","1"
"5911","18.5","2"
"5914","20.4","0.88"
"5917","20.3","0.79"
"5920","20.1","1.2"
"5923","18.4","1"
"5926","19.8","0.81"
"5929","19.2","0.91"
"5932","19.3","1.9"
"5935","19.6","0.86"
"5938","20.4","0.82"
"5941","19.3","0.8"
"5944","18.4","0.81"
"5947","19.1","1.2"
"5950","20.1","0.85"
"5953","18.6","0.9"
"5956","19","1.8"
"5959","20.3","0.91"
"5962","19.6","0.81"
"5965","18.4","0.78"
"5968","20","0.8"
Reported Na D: 4.8 angstrom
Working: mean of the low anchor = 20.5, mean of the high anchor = 19.3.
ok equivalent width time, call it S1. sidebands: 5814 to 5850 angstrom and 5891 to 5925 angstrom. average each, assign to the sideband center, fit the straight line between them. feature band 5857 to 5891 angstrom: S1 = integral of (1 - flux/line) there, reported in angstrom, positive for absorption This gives 0.0 angstrom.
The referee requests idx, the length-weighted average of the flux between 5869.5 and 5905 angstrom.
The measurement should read 17.7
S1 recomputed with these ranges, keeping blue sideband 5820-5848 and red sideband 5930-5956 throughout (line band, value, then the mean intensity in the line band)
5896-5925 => 1.3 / 18.7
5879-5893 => 2.2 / 16.7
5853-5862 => 0.2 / 19.6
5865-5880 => -0.3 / 20.3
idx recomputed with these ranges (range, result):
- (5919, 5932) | 19.3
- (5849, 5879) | 19.8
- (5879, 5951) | 18.4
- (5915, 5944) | 19.6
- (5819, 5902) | 19.1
